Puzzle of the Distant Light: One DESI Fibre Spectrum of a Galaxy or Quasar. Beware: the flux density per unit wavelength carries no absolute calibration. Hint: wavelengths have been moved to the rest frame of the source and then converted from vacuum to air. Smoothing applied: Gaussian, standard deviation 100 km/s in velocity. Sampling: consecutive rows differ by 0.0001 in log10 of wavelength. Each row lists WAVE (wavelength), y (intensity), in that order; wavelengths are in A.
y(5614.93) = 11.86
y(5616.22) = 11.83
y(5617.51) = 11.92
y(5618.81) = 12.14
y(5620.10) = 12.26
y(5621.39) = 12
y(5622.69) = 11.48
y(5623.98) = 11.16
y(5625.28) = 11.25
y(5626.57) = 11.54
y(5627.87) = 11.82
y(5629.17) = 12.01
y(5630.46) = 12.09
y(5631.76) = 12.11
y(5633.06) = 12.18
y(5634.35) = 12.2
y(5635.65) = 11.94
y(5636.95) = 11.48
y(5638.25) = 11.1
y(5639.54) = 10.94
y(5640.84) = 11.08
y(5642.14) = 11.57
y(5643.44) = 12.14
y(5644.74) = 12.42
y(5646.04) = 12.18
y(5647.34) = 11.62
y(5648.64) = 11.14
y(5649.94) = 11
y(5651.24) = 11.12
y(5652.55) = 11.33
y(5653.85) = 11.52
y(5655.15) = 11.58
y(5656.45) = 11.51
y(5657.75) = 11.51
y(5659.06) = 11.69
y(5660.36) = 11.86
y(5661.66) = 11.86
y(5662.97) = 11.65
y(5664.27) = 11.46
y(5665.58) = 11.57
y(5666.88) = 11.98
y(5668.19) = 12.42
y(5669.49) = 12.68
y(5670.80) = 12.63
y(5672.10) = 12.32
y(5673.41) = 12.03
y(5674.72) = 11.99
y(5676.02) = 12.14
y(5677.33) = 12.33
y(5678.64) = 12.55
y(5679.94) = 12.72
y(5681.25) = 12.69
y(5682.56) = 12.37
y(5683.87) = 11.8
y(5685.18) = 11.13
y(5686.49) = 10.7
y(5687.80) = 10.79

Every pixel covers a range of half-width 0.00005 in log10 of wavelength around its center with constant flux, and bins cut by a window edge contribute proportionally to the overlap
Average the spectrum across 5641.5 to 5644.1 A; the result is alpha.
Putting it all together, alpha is 11.9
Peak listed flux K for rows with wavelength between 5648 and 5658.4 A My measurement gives 11.58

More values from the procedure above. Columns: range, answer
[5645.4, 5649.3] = 12.18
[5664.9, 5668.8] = 12.42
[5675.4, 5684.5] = 12.72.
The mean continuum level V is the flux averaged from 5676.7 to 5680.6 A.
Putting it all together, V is 12.5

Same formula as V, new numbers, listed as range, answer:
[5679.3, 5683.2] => 12.6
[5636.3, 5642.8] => 11.2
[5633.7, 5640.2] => 11.5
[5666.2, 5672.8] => 12.4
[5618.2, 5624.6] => 11.8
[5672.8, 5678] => 12.1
